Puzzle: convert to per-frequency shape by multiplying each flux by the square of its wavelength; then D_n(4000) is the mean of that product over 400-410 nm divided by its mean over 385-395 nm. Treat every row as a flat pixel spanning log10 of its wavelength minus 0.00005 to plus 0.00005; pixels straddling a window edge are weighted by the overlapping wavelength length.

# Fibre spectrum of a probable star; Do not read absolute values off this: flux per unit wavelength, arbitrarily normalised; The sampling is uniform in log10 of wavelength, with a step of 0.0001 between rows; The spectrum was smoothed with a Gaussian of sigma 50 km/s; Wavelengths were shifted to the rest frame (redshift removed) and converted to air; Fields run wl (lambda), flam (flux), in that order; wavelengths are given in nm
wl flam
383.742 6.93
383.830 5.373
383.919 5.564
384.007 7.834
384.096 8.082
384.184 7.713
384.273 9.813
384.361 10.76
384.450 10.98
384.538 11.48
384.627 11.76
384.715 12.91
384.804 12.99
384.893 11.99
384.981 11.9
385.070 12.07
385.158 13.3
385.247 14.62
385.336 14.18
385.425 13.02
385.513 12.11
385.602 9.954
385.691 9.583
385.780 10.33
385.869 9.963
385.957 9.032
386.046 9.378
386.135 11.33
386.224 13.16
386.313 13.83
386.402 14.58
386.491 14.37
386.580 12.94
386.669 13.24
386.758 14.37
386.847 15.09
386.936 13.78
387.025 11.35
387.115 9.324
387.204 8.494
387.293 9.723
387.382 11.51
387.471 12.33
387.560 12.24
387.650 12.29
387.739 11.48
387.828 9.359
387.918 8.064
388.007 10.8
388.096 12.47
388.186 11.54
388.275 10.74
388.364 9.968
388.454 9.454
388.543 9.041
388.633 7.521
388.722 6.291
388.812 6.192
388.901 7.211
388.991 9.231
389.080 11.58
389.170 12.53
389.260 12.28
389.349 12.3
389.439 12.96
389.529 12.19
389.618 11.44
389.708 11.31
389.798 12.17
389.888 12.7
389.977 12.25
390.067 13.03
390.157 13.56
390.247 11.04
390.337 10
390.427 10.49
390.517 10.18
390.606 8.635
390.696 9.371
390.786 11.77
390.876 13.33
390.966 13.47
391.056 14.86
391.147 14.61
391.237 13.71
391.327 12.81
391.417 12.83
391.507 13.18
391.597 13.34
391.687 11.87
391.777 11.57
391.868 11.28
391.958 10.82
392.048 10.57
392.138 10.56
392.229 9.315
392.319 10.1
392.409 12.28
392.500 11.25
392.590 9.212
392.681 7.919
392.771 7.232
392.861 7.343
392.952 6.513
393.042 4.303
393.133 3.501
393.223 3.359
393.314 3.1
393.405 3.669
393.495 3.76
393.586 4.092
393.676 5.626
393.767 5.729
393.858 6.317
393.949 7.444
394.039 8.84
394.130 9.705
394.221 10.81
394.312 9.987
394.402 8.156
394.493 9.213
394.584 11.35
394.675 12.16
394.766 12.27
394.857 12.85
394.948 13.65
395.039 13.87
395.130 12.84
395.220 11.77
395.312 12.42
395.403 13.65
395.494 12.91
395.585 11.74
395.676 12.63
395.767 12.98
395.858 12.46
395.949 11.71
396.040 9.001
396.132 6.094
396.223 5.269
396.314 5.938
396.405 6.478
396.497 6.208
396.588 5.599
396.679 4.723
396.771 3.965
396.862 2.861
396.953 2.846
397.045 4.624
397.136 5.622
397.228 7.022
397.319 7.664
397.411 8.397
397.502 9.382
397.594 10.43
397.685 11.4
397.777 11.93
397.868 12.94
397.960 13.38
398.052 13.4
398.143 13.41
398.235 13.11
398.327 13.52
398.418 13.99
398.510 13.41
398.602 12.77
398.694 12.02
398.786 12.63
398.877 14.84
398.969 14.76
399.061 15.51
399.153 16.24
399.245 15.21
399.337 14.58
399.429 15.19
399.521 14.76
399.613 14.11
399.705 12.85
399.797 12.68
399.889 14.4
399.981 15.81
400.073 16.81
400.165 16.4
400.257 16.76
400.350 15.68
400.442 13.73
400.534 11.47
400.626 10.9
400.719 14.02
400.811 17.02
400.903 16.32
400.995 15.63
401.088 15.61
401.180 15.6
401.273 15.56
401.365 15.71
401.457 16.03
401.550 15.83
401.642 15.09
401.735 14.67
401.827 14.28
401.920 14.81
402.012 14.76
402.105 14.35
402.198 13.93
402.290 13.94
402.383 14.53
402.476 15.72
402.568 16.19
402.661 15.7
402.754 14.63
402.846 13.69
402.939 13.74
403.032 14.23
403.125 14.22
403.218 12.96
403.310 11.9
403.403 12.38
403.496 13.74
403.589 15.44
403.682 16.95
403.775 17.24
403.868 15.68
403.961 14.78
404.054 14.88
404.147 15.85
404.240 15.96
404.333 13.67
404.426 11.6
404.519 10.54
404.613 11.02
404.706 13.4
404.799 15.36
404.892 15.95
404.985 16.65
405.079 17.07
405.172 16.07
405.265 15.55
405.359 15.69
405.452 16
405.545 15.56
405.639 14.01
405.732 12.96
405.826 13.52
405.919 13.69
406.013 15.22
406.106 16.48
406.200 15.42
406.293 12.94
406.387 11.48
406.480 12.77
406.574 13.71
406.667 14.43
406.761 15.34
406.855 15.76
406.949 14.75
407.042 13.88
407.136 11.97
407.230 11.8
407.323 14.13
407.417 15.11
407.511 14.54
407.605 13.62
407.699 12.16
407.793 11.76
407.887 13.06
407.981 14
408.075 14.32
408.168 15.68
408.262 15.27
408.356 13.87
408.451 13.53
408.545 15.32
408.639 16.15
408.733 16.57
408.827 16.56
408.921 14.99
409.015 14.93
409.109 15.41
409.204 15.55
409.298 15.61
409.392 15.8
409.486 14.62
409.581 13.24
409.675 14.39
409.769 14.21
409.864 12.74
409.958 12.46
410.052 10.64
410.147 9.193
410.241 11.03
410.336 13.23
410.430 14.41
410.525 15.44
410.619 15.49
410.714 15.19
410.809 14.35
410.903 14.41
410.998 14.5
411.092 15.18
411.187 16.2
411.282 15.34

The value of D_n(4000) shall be 1.5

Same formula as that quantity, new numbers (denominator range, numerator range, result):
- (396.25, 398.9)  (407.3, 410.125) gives 1.60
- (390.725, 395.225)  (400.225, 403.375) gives 1.57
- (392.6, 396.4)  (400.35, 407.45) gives 1.71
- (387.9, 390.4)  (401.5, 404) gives 1.46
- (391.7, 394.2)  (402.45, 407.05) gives 2.01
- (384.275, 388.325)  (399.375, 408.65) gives 1.35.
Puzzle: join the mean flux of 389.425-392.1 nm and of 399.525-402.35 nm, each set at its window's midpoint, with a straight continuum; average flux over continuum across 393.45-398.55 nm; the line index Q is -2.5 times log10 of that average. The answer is 0.38 mag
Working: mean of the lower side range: 12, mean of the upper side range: 14.8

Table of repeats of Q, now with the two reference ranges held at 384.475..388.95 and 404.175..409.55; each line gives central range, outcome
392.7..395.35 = 0.438 mag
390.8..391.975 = -0.078 mag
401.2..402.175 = -0.110 mag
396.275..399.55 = 0.232 mag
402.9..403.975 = -0.040 mag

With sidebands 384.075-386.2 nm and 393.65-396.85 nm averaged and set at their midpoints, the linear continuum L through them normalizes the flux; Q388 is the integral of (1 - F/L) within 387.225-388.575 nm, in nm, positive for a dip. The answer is 0.01 nm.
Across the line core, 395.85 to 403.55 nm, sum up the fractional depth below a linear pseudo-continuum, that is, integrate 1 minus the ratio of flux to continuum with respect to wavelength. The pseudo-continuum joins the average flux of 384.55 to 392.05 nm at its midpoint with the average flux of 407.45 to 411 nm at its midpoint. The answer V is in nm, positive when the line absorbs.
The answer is 0.28 nm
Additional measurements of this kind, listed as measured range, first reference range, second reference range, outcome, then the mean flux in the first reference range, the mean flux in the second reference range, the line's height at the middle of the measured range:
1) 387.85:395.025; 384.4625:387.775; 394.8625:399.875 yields 0.97 nm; 12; 11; 11.6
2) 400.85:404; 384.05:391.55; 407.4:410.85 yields -0.37 nm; 11.4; 14.2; 13.3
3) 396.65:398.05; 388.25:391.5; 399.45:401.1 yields 0.58 nm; 11.2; 14.7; 13.7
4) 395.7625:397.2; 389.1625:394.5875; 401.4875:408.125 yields 0.63 nm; 9.95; 14.4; 11.5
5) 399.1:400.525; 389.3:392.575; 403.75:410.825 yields -0.19 nm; 11.8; 14.3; 13.2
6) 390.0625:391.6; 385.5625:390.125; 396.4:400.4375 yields -0.12 nm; 11.2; 11.7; 11.3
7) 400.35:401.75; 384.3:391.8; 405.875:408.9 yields -0.16 nm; 11.6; 14.2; 13.4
